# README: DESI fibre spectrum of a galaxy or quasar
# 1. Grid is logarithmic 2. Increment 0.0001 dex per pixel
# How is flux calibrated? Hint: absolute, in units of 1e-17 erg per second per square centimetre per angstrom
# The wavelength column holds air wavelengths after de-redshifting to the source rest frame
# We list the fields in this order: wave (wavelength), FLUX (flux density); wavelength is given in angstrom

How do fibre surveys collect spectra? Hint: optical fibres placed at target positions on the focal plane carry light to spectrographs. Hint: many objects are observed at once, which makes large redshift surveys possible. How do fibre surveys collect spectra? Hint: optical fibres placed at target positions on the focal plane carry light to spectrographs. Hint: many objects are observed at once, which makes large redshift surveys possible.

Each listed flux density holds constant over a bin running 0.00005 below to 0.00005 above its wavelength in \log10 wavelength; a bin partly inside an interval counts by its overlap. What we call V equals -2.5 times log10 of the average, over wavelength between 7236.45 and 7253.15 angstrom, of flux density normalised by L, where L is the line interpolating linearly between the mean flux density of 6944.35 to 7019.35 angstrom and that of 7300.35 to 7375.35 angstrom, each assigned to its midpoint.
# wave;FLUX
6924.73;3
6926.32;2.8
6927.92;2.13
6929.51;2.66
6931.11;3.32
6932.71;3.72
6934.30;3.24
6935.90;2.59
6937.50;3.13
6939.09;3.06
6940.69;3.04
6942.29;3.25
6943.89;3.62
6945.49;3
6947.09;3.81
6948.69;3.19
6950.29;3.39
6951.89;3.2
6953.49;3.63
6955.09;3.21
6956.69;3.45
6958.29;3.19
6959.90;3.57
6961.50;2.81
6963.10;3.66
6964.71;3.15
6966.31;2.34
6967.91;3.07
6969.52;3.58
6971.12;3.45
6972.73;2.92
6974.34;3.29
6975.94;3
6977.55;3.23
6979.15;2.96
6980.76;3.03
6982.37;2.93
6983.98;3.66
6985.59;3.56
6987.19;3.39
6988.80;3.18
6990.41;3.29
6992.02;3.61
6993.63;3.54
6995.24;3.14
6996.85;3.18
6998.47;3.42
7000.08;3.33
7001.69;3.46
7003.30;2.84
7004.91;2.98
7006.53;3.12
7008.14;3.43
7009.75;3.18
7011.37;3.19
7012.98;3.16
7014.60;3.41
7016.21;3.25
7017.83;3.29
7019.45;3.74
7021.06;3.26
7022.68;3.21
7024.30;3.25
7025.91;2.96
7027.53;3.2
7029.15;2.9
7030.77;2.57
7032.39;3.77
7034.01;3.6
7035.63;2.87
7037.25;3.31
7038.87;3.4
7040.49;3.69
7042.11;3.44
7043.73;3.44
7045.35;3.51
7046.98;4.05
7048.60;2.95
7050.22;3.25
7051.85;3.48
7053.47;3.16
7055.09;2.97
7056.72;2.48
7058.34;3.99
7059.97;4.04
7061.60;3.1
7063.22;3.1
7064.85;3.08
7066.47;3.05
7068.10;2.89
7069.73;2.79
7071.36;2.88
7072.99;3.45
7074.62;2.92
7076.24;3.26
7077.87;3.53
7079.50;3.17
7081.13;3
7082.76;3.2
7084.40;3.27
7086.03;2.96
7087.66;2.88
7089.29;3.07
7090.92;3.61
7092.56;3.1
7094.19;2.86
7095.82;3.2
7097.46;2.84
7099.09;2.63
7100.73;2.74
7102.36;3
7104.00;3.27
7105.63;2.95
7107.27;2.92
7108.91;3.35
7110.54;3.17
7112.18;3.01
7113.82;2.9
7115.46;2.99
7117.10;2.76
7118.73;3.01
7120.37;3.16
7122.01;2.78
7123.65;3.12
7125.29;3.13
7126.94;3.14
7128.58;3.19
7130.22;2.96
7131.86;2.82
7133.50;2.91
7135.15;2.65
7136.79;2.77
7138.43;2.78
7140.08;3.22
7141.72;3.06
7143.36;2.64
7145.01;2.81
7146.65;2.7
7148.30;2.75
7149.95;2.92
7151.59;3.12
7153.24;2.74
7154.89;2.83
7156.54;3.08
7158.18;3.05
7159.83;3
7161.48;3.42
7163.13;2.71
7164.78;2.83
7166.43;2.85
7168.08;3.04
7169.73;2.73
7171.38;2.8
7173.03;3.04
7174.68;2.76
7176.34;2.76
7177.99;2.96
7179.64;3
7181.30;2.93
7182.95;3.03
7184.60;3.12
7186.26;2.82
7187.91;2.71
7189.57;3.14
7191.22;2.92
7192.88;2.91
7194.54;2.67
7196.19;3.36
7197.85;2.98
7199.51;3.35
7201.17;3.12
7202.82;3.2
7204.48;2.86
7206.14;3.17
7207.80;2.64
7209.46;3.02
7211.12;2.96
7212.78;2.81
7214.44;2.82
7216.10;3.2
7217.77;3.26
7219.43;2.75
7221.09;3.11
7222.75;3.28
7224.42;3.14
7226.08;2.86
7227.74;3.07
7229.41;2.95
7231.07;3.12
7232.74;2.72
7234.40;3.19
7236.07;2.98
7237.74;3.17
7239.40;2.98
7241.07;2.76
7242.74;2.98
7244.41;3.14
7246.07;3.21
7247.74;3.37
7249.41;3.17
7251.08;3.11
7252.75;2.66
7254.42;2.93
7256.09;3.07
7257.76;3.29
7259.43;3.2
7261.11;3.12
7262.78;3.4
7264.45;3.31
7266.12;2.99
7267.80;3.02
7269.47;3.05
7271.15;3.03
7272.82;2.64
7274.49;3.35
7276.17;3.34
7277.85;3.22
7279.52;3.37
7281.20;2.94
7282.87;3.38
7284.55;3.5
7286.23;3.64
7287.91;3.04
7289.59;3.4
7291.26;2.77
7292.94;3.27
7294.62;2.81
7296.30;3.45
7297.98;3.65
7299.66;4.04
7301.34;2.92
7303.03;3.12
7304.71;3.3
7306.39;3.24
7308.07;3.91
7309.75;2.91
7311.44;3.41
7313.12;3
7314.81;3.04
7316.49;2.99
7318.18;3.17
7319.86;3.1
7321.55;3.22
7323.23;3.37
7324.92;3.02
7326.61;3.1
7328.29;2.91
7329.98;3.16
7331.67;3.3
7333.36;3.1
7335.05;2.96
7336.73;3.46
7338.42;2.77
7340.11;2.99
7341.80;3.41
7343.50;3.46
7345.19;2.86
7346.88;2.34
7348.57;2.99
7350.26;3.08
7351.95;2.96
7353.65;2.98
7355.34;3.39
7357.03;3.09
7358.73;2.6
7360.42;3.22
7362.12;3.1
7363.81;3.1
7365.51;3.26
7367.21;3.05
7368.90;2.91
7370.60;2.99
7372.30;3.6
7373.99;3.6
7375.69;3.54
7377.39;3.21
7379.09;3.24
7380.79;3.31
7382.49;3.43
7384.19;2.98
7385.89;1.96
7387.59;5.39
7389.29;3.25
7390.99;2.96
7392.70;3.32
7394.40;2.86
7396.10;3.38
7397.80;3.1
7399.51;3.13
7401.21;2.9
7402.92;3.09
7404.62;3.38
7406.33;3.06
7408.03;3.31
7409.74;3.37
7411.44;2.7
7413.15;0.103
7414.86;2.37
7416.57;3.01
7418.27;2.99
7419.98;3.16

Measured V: 0.03 mag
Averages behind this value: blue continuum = 3.26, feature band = 3.06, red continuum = 3.13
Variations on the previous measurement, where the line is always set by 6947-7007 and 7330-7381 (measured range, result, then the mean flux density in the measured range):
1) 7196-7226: 0.045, 3.05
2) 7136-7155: 0.119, 2.86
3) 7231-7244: 0.065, 2.98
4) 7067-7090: 0.044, 3.09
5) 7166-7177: 0.119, 2.86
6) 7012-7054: -0.027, 3.31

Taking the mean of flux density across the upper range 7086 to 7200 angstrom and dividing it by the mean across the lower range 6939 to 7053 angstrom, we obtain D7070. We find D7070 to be 0.90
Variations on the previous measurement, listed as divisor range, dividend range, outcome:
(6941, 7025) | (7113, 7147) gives 0.90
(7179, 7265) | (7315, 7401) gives 1.04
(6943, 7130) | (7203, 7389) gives 0.98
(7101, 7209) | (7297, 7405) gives 1.07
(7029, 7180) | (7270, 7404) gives 1.04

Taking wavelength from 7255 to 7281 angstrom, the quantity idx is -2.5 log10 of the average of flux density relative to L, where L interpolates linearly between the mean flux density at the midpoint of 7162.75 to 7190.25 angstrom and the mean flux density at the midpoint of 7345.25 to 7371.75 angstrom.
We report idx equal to -0.07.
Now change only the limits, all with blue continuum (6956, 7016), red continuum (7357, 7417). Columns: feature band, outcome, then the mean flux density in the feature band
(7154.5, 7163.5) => 0.04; 3.04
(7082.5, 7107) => 0.06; 3.03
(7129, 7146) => 0.11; 2.87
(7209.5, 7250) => 0.04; 3.04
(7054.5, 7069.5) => 0.01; 3.18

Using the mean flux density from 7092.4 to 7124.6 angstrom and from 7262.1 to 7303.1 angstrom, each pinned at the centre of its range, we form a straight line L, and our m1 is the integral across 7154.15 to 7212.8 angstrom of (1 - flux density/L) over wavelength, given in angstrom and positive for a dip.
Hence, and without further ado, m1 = 2.4 angstrom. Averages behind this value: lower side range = 2.99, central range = 2.96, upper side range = 3.23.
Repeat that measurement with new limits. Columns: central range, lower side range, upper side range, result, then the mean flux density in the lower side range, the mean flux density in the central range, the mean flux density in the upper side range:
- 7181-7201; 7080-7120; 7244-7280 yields 0.57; 3.03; 3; 3.13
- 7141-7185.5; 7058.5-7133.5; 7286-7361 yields 2.67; 3.08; 2.91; 3.15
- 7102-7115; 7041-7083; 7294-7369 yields 0.62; 3.24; 3.07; 3.14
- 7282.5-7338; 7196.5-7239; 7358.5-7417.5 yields -3.02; 3.03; 3.23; 3.08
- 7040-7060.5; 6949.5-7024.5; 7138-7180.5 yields -1.81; 3.26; 3.41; 2.91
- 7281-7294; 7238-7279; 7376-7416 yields -0.68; 3.1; 3.25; 3.04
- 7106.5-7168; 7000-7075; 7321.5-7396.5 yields 5.03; 3.24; 2.95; 3.16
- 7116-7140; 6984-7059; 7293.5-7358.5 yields 2.17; 3.29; 2.95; 3.15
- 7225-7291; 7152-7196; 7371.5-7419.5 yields -2.84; 2.93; 3.12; 3.09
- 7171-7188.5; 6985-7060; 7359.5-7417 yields 1.65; 3.3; 2.91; 3.09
